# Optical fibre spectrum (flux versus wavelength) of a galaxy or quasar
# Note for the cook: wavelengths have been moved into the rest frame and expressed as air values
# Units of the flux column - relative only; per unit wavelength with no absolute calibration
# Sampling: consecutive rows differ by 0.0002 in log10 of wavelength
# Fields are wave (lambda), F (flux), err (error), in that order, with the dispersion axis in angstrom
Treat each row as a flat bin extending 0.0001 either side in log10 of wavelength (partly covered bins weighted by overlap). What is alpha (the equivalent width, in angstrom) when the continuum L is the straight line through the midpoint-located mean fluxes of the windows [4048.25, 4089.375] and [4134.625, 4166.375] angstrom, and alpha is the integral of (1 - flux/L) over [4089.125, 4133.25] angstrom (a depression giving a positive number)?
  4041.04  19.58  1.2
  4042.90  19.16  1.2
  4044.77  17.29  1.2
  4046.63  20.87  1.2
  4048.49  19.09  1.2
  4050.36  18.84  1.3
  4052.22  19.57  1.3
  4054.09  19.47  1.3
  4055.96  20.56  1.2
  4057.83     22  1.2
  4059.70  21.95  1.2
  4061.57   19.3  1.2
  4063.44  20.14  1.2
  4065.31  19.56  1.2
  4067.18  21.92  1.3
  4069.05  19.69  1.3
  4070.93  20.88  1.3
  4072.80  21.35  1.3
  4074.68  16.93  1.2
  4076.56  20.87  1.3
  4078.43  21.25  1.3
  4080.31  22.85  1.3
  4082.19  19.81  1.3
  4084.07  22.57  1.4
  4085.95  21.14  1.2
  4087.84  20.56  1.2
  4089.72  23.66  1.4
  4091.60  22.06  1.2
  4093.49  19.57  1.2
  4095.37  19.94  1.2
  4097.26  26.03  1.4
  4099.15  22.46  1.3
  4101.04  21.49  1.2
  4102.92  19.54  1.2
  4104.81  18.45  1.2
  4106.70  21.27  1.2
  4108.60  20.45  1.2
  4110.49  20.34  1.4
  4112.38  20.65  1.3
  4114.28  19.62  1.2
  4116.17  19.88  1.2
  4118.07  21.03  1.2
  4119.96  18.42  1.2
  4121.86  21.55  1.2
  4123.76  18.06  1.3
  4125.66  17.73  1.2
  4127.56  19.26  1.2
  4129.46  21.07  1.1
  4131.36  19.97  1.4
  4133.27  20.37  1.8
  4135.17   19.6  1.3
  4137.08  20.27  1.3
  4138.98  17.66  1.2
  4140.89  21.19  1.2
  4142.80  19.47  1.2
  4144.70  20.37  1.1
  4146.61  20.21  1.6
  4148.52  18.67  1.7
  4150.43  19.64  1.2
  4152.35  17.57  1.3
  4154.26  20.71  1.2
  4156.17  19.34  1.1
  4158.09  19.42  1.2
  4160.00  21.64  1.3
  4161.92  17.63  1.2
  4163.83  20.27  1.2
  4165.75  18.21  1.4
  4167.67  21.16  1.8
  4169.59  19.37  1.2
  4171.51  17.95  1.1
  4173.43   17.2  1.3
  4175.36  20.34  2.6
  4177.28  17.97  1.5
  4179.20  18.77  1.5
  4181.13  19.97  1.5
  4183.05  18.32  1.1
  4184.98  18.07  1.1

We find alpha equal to -1.08 angstrom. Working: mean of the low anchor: 20.5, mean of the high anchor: 19.5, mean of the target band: 20.5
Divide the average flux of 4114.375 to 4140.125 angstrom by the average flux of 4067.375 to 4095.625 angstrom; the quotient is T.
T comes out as 0.9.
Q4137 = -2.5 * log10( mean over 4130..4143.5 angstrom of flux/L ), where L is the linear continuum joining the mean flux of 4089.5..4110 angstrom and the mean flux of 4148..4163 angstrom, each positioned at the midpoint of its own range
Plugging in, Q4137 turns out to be 0.01 mag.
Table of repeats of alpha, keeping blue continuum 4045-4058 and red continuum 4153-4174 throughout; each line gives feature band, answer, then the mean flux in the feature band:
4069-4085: -0.8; 20.7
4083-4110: -2.4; 21.3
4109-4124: -0.4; 20.1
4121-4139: -0.1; 19.6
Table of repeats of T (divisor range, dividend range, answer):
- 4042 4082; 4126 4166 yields 0.97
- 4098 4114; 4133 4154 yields 0.95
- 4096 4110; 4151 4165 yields 0.91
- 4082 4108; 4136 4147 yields 0.93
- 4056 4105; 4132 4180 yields 0.92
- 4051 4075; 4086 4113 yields 1.04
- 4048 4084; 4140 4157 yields 0.97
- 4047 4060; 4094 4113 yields 1.04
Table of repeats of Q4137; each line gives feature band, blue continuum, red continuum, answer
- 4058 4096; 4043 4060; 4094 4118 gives -0.03 mag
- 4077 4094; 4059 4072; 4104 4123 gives -0.06 mag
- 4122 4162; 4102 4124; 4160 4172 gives 0.00 mag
